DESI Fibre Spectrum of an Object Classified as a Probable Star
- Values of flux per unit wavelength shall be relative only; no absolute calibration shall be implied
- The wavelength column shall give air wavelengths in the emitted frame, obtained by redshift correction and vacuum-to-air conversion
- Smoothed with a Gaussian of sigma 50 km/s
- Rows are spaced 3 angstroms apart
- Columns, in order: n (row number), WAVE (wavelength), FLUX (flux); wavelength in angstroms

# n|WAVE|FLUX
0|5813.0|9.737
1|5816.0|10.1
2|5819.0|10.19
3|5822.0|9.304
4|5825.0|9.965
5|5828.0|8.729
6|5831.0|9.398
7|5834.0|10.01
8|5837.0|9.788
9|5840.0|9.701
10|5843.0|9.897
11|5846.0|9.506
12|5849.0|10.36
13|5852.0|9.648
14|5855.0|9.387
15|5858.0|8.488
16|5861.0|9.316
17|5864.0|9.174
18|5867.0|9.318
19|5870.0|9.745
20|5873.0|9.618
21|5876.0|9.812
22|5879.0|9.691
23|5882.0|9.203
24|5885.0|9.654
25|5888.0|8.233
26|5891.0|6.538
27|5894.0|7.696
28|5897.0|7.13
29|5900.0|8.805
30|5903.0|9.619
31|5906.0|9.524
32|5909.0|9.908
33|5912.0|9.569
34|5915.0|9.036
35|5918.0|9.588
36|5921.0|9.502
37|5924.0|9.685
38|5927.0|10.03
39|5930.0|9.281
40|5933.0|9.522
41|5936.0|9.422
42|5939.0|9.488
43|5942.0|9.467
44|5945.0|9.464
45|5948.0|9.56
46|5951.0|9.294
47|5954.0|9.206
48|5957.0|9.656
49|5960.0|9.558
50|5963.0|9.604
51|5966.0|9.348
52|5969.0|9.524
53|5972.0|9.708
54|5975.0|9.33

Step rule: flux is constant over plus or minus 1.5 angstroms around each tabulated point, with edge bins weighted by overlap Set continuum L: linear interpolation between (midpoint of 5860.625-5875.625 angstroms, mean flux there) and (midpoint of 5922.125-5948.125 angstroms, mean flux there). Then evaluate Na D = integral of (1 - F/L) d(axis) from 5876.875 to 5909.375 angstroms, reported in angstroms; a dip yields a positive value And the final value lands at 2.7 angstroms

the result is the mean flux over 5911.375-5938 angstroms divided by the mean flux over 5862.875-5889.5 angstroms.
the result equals 1.0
